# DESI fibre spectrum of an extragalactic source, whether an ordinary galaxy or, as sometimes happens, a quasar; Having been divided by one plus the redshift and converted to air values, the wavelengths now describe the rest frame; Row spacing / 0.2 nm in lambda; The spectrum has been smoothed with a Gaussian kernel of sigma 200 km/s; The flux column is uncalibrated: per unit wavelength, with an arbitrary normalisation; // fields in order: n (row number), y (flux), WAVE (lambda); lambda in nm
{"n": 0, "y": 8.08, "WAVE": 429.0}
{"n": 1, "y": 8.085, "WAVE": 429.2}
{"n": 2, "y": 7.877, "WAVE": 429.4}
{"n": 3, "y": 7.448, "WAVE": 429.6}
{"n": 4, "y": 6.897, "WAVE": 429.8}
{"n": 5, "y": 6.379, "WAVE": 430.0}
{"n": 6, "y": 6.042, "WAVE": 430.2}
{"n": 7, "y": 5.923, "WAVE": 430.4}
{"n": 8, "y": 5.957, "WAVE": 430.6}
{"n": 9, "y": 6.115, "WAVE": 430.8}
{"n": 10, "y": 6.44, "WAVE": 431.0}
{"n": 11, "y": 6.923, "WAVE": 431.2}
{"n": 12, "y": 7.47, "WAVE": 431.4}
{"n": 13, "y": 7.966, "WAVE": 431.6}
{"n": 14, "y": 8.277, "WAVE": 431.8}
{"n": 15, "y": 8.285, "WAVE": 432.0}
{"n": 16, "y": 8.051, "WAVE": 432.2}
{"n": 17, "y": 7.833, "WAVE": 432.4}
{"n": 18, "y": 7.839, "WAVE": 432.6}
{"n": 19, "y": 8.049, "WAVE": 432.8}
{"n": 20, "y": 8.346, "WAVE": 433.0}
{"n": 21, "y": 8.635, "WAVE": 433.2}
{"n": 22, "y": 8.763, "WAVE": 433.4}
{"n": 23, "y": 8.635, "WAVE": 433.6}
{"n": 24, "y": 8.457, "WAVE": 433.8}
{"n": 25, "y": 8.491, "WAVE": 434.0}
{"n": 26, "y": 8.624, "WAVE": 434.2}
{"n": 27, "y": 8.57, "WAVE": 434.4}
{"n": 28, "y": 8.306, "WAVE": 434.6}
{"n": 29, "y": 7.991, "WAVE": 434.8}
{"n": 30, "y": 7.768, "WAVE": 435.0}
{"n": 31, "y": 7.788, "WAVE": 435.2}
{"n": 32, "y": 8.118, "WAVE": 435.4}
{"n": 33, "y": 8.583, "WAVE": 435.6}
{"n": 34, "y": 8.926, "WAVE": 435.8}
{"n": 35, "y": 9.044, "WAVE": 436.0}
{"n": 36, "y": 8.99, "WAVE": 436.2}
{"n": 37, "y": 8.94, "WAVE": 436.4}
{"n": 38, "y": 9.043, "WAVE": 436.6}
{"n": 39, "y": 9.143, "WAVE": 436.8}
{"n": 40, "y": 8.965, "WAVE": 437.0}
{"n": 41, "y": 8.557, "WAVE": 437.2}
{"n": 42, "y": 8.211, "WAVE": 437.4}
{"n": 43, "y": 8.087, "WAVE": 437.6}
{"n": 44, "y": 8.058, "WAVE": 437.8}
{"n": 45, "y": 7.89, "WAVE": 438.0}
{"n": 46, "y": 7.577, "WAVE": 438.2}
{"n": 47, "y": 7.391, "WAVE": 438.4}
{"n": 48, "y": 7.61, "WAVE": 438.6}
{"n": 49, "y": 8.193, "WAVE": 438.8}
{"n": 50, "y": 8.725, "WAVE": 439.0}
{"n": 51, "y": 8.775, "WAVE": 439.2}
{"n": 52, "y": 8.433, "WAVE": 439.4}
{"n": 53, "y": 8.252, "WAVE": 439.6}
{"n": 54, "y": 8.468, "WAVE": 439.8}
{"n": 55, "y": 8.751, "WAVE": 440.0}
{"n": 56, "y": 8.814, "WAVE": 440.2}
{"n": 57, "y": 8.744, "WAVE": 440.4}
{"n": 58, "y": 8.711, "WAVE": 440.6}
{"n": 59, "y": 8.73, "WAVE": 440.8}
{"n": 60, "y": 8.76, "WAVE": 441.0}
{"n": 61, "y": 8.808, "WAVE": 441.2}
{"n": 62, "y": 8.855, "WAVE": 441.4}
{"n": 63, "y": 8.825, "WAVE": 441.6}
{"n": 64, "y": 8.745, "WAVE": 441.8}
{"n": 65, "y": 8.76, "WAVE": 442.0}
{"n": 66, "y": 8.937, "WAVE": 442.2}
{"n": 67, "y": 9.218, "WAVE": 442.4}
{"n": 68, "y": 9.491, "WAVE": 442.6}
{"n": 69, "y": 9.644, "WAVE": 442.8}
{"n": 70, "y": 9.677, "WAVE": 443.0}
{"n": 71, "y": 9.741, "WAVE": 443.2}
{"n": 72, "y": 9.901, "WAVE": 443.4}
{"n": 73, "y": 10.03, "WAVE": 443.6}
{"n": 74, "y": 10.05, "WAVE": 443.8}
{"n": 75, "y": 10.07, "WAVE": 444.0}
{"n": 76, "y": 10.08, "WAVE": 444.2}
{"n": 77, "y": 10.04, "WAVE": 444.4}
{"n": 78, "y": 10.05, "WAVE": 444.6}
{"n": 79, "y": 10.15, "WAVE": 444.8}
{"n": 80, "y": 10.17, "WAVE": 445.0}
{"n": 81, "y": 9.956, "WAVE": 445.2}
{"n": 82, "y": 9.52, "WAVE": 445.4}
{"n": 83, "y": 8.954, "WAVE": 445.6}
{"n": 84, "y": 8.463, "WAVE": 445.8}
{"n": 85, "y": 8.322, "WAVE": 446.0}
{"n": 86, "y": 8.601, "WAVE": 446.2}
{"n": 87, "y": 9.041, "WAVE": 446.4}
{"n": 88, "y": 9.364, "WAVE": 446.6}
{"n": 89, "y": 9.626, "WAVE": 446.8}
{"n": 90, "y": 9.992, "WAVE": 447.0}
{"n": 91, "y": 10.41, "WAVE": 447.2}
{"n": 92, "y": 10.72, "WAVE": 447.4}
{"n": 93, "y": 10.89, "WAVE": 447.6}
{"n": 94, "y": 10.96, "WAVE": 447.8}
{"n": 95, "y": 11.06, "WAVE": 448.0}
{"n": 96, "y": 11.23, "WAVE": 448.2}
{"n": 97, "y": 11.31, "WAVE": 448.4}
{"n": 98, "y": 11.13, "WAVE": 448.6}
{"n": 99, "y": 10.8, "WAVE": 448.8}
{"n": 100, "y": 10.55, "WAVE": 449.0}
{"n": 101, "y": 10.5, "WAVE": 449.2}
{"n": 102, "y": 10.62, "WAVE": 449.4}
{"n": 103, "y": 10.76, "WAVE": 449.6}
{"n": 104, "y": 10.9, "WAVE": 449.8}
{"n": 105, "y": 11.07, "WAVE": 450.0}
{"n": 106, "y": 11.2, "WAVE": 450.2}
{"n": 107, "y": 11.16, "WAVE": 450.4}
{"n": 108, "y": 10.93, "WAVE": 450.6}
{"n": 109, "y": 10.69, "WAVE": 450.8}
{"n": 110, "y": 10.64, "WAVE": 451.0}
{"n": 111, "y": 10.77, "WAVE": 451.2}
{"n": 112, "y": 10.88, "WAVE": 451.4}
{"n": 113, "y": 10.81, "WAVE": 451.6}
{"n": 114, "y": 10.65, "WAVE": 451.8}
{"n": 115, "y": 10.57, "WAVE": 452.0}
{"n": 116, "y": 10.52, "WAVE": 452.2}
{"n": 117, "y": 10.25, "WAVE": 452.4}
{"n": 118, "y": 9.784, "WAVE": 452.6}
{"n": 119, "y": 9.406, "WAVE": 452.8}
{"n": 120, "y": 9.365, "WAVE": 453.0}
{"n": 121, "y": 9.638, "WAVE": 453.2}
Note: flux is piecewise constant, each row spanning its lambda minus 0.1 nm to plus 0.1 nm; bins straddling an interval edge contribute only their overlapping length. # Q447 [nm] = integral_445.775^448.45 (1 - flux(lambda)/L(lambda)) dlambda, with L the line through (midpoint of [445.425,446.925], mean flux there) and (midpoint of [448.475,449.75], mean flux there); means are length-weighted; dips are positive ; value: -0.13 nm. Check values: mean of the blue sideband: 8.96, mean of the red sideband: 10.7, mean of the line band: 10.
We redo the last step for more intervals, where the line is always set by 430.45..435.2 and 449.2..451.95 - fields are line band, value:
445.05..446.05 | 0.086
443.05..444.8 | -0.048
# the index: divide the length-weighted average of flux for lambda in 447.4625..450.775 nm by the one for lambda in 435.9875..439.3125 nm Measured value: 1.30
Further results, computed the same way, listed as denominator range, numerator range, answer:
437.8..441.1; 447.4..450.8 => 1.31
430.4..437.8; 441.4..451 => 1.23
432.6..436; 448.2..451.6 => 1.30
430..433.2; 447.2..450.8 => 1.49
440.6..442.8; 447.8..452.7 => 1.21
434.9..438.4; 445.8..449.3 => 1.21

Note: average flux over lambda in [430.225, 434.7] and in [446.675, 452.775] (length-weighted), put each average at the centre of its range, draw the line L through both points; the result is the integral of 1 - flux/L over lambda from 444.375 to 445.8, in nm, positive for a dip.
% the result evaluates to 0.03 nm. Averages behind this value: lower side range 7.79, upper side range 10.7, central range 9.73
